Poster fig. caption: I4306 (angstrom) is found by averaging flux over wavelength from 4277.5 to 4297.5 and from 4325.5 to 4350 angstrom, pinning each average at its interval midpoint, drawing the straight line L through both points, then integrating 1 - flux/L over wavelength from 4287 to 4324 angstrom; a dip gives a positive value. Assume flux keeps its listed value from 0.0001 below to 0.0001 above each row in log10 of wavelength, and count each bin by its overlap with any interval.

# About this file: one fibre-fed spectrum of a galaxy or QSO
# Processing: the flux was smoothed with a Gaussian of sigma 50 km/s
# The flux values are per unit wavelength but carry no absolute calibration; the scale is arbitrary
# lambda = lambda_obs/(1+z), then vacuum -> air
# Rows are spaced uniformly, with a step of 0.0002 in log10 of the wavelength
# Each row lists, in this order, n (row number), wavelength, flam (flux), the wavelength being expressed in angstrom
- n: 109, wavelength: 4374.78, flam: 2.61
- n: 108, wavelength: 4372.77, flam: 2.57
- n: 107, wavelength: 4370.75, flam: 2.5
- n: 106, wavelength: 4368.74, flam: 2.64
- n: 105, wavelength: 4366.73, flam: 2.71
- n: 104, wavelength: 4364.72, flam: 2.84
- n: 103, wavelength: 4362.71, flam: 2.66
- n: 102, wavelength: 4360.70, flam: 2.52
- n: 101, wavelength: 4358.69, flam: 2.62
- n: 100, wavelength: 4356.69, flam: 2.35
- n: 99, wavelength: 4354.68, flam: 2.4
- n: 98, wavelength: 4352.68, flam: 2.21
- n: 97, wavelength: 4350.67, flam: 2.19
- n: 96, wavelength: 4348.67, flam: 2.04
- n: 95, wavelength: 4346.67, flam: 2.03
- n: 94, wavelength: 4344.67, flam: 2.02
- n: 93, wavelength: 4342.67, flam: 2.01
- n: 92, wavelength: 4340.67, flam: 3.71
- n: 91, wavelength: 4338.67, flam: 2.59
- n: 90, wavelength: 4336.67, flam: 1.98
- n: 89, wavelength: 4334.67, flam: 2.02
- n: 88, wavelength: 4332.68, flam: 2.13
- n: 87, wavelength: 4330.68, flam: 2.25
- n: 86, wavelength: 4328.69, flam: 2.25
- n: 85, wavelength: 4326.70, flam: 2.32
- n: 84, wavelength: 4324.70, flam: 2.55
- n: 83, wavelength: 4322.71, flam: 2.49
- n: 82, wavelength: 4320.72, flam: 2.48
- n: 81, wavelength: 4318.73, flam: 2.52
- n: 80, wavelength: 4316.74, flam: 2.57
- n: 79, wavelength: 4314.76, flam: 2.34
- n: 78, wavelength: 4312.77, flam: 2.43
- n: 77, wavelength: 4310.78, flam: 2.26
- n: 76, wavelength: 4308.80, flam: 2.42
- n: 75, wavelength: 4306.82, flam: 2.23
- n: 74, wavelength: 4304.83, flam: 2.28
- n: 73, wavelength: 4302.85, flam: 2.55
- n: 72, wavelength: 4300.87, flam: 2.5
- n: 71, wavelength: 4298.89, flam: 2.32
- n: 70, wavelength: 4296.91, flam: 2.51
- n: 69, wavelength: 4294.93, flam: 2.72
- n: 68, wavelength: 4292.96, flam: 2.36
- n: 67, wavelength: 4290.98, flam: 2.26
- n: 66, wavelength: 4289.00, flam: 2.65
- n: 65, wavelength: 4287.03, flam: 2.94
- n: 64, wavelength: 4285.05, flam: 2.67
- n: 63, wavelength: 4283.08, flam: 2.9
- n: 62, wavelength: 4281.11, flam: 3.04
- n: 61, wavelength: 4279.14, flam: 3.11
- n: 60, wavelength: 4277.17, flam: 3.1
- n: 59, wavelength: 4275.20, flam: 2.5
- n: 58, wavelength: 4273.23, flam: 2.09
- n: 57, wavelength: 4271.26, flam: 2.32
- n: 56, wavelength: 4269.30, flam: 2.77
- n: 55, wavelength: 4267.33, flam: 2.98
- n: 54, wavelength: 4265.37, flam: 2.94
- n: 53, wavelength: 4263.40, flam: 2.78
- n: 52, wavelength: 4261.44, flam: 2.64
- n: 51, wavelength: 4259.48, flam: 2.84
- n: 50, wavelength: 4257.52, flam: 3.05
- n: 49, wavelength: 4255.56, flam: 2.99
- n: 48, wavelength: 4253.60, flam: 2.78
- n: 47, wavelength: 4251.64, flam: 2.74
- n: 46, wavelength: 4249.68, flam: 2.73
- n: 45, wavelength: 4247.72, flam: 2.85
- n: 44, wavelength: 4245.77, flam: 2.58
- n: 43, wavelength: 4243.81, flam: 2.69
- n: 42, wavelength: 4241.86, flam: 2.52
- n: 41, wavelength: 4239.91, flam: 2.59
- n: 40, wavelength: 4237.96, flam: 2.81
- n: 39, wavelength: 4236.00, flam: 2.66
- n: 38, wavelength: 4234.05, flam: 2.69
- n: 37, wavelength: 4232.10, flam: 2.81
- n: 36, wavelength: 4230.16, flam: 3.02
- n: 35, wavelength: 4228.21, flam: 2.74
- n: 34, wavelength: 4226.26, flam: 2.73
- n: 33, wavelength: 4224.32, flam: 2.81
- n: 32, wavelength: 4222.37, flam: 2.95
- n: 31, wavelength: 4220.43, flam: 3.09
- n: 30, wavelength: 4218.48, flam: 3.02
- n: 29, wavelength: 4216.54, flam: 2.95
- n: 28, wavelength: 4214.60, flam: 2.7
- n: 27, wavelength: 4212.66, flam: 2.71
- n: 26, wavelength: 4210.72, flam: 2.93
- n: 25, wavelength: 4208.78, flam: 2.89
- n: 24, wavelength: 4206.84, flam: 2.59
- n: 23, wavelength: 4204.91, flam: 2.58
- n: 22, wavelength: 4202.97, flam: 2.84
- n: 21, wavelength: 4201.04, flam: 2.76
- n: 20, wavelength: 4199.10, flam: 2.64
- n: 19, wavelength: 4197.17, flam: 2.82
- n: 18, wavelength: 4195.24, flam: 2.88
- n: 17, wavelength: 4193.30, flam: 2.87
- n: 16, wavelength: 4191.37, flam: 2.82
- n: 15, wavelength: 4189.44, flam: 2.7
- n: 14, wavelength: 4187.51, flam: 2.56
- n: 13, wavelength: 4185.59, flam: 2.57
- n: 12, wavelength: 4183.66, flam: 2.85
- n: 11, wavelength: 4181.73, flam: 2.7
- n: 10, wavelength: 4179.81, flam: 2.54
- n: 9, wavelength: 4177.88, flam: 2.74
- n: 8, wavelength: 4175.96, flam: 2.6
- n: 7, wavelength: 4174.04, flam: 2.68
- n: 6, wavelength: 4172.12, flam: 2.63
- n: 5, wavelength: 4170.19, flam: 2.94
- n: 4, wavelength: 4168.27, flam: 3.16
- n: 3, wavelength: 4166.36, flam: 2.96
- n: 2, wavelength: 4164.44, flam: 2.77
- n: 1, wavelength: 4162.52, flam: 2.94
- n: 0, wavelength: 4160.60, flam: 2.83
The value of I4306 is 1.7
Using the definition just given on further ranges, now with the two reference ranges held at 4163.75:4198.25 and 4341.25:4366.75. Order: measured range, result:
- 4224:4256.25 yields -1.45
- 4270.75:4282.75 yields -0.84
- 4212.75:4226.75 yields -1.11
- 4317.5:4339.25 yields 0.90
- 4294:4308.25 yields 0.25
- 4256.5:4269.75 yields -1.47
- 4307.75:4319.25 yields 0.18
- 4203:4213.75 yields -0.18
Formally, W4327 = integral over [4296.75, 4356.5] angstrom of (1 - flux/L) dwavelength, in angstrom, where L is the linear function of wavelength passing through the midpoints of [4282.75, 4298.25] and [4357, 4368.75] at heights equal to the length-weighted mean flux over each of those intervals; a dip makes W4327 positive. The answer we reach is 6.3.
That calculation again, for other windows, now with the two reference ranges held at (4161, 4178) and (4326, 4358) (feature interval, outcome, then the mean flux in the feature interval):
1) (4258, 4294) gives -3.3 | 2.72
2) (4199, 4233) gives -1.8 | 2.83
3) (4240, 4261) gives -1.6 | 2.77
